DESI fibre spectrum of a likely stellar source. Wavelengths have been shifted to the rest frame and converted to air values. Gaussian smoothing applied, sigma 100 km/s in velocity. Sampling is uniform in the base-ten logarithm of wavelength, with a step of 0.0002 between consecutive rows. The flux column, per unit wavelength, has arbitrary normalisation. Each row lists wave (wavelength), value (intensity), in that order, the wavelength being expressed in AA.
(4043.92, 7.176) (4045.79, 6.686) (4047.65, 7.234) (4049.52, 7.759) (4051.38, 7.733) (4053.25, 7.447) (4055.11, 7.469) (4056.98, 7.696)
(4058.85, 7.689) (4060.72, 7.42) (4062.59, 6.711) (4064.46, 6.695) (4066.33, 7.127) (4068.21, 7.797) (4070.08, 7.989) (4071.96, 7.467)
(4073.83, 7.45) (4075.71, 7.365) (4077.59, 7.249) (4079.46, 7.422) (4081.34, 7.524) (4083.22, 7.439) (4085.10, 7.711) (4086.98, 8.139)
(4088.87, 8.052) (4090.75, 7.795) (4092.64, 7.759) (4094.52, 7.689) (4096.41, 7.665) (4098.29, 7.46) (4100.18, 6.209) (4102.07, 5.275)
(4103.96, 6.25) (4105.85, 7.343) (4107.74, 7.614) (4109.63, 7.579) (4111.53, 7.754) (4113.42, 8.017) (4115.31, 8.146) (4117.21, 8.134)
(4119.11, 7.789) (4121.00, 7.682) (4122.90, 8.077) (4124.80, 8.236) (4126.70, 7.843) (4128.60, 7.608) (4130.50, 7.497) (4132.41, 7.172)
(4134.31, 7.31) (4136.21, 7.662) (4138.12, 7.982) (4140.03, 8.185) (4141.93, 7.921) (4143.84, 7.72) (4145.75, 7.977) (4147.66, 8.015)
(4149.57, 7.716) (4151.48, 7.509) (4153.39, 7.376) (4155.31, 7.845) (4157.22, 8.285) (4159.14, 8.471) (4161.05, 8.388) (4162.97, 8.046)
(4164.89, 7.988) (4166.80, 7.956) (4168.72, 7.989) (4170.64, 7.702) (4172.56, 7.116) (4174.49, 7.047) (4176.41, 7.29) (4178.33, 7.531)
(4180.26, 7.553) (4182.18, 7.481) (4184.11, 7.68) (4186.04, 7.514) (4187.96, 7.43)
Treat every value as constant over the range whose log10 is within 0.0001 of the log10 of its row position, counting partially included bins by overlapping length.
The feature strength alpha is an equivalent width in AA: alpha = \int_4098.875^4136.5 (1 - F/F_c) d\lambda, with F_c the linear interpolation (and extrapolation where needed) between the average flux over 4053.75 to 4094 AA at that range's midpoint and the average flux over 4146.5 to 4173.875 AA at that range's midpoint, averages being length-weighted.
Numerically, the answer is 1.2 AA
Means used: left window 7.52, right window 7.88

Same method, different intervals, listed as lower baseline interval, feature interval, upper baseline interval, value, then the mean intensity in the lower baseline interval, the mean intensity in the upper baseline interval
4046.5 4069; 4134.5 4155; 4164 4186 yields -0.7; 7.39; 7.57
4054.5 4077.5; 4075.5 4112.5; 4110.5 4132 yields 1.3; 7.4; 7.87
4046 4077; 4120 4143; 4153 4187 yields -0.4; 7.42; 7.74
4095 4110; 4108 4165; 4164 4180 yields -4.9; 6.92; 7.58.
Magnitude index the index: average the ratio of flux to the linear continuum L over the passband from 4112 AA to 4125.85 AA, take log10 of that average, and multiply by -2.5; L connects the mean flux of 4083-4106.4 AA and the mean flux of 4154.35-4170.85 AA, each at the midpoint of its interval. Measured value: -0.06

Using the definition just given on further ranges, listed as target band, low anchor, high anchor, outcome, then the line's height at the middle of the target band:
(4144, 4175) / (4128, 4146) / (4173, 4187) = -0.04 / 7.55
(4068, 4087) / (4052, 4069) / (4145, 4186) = -0.02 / 7.41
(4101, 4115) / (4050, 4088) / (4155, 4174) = 0.08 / 7.68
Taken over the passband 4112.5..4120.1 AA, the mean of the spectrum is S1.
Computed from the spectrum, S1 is 8.02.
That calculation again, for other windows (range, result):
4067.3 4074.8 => 7.67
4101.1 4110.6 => 6.81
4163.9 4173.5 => 7.76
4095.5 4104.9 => 6.57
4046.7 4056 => 7.53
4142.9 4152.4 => 7.79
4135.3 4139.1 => 7.81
